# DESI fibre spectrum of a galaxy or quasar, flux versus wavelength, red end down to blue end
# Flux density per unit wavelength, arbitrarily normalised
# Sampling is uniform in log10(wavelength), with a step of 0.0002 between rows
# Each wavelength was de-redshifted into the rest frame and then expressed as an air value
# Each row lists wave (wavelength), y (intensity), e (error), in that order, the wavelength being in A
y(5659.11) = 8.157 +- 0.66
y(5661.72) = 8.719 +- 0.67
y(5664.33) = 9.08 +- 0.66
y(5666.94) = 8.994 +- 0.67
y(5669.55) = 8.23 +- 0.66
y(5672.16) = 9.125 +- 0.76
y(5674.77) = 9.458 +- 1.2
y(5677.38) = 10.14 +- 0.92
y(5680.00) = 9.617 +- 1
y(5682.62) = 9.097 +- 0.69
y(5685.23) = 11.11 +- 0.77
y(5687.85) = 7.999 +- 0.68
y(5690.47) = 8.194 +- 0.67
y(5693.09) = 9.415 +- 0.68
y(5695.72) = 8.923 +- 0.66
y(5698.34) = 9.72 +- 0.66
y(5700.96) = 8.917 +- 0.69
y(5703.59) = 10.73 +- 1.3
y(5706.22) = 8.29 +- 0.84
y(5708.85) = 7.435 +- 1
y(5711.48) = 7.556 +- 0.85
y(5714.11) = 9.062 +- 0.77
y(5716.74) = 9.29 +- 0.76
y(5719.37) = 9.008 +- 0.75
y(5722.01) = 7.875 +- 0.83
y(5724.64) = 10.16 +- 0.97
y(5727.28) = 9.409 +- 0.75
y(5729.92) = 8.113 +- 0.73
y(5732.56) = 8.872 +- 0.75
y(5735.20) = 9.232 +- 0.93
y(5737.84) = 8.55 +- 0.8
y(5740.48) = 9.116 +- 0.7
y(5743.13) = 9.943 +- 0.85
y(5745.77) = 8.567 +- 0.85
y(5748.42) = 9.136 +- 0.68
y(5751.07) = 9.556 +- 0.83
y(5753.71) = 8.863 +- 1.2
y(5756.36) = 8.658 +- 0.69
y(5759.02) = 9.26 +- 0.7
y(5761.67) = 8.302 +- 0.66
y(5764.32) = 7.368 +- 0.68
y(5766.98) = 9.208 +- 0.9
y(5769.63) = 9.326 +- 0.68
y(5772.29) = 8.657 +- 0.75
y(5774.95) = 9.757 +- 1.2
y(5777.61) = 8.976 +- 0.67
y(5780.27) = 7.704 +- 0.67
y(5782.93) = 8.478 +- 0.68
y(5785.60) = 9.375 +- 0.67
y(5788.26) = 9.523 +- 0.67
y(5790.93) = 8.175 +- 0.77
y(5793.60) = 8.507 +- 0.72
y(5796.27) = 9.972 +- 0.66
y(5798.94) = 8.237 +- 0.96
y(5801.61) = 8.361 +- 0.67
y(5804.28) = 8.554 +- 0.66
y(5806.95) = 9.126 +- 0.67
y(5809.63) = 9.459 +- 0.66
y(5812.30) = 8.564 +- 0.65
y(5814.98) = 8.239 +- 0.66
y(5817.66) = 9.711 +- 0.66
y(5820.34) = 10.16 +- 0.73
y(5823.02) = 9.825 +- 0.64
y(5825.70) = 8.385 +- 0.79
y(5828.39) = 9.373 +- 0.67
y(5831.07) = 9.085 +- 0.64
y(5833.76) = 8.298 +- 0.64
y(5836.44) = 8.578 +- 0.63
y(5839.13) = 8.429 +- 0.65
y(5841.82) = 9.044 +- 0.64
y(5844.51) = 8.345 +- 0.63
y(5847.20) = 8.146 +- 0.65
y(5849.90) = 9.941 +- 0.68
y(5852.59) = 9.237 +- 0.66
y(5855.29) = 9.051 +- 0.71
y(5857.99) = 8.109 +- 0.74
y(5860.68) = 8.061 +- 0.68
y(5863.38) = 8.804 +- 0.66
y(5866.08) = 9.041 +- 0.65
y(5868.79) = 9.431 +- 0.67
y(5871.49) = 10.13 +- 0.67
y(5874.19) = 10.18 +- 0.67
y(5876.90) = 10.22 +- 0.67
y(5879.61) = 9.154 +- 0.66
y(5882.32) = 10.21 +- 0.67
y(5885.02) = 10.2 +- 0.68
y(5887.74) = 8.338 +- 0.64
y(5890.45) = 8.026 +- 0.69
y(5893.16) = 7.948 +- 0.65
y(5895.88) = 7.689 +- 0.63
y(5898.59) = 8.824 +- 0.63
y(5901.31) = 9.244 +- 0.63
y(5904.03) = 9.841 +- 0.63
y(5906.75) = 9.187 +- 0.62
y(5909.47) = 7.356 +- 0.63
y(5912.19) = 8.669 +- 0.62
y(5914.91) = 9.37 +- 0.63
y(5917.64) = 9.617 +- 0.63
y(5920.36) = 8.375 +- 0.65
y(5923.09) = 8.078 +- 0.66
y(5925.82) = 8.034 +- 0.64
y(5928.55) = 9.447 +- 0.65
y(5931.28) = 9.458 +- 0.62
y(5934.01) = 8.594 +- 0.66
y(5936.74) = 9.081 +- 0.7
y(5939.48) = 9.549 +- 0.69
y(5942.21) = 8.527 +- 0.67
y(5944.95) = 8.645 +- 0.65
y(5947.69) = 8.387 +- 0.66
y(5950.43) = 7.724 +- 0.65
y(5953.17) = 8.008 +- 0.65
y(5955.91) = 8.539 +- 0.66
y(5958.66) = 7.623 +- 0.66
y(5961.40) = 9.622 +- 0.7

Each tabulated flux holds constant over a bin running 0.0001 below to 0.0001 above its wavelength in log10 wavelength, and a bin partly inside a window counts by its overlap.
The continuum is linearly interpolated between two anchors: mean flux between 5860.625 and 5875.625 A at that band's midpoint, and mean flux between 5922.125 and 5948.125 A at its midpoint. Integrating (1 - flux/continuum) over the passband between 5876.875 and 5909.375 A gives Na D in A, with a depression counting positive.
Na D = 0.7 A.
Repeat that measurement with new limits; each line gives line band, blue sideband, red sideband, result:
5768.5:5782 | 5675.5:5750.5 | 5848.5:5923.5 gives 0.3 A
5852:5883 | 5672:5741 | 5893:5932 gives -1.6 A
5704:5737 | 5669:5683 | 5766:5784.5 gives 1.4 A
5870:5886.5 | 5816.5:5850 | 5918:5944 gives -2.0 A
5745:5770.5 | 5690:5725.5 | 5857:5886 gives 0.7 A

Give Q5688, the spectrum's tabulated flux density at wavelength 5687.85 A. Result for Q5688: 7.999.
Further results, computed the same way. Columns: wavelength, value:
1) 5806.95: 9.126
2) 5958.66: 7.623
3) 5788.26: 9.523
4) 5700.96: 8.917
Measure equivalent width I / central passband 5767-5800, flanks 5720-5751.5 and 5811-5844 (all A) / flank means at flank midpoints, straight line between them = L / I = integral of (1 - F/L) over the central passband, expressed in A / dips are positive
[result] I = 0.3 A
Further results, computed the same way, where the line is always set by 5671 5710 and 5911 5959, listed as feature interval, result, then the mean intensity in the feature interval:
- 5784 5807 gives 0.3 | 8.85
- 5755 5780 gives 0.7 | 8.79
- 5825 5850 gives 0.5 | 8.71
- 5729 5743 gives 0.3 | 8.89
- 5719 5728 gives 0.0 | 9.1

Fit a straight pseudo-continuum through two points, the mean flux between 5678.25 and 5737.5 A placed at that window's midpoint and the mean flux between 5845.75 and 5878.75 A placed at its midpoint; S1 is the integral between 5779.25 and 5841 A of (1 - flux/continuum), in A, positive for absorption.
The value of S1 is 1.66 A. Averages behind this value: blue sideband 9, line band 8.88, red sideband 9.19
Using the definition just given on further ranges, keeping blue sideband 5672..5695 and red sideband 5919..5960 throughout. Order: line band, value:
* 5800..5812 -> 0.2 A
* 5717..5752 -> 0.5 A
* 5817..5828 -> -0.7 A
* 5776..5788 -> 0.4 A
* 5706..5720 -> 1.3 A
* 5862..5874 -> -0.9 A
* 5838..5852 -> 0.0 A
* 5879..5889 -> -0.9 A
